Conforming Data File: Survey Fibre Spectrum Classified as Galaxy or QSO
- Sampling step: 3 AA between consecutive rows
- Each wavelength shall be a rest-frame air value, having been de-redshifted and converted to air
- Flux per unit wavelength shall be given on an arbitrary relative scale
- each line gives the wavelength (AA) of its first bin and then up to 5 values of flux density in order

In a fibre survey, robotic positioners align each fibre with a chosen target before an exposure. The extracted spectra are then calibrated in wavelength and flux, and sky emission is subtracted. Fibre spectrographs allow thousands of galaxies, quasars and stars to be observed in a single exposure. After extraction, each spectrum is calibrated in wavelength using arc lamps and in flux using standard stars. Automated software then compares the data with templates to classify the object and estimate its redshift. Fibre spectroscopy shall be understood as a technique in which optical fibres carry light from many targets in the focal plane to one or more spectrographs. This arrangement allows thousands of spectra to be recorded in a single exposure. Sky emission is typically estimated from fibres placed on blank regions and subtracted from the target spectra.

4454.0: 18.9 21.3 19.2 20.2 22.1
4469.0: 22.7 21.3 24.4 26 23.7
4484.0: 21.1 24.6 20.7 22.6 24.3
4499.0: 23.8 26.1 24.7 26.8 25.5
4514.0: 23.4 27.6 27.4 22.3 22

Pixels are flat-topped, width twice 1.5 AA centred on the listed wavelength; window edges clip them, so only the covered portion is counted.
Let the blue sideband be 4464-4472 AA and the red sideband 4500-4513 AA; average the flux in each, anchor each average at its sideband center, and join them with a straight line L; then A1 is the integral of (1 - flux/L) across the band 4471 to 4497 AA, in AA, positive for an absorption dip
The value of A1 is 0.3 AA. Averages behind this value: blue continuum 22.1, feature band 23.2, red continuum 25.6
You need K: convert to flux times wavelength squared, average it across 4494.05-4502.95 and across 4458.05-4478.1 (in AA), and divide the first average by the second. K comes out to 1.1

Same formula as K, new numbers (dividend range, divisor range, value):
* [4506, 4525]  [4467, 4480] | 1.10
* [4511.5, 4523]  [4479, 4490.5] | 1.14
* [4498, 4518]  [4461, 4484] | 1.14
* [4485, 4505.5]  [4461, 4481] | 1.05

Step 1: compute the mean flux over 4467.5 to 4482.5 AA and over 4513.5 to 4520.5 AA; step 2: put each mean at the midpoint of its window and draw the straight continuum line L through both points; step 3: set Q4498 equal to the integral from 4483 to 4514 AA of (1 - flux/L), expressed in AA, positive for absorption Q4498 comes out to 1.4 AA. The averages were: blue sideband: 23.6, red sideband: 26.3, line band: 24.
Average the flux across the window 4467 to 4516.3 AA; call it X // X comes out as 23.9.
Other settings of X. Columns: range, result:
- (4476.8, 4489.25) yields 23.6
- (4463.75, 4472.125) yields 22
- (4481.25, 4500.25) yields 22.9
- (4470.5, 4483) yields 23.7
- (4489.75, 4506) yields 23.9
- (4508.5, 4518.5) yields 25.6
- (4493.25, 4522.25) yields 25.3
